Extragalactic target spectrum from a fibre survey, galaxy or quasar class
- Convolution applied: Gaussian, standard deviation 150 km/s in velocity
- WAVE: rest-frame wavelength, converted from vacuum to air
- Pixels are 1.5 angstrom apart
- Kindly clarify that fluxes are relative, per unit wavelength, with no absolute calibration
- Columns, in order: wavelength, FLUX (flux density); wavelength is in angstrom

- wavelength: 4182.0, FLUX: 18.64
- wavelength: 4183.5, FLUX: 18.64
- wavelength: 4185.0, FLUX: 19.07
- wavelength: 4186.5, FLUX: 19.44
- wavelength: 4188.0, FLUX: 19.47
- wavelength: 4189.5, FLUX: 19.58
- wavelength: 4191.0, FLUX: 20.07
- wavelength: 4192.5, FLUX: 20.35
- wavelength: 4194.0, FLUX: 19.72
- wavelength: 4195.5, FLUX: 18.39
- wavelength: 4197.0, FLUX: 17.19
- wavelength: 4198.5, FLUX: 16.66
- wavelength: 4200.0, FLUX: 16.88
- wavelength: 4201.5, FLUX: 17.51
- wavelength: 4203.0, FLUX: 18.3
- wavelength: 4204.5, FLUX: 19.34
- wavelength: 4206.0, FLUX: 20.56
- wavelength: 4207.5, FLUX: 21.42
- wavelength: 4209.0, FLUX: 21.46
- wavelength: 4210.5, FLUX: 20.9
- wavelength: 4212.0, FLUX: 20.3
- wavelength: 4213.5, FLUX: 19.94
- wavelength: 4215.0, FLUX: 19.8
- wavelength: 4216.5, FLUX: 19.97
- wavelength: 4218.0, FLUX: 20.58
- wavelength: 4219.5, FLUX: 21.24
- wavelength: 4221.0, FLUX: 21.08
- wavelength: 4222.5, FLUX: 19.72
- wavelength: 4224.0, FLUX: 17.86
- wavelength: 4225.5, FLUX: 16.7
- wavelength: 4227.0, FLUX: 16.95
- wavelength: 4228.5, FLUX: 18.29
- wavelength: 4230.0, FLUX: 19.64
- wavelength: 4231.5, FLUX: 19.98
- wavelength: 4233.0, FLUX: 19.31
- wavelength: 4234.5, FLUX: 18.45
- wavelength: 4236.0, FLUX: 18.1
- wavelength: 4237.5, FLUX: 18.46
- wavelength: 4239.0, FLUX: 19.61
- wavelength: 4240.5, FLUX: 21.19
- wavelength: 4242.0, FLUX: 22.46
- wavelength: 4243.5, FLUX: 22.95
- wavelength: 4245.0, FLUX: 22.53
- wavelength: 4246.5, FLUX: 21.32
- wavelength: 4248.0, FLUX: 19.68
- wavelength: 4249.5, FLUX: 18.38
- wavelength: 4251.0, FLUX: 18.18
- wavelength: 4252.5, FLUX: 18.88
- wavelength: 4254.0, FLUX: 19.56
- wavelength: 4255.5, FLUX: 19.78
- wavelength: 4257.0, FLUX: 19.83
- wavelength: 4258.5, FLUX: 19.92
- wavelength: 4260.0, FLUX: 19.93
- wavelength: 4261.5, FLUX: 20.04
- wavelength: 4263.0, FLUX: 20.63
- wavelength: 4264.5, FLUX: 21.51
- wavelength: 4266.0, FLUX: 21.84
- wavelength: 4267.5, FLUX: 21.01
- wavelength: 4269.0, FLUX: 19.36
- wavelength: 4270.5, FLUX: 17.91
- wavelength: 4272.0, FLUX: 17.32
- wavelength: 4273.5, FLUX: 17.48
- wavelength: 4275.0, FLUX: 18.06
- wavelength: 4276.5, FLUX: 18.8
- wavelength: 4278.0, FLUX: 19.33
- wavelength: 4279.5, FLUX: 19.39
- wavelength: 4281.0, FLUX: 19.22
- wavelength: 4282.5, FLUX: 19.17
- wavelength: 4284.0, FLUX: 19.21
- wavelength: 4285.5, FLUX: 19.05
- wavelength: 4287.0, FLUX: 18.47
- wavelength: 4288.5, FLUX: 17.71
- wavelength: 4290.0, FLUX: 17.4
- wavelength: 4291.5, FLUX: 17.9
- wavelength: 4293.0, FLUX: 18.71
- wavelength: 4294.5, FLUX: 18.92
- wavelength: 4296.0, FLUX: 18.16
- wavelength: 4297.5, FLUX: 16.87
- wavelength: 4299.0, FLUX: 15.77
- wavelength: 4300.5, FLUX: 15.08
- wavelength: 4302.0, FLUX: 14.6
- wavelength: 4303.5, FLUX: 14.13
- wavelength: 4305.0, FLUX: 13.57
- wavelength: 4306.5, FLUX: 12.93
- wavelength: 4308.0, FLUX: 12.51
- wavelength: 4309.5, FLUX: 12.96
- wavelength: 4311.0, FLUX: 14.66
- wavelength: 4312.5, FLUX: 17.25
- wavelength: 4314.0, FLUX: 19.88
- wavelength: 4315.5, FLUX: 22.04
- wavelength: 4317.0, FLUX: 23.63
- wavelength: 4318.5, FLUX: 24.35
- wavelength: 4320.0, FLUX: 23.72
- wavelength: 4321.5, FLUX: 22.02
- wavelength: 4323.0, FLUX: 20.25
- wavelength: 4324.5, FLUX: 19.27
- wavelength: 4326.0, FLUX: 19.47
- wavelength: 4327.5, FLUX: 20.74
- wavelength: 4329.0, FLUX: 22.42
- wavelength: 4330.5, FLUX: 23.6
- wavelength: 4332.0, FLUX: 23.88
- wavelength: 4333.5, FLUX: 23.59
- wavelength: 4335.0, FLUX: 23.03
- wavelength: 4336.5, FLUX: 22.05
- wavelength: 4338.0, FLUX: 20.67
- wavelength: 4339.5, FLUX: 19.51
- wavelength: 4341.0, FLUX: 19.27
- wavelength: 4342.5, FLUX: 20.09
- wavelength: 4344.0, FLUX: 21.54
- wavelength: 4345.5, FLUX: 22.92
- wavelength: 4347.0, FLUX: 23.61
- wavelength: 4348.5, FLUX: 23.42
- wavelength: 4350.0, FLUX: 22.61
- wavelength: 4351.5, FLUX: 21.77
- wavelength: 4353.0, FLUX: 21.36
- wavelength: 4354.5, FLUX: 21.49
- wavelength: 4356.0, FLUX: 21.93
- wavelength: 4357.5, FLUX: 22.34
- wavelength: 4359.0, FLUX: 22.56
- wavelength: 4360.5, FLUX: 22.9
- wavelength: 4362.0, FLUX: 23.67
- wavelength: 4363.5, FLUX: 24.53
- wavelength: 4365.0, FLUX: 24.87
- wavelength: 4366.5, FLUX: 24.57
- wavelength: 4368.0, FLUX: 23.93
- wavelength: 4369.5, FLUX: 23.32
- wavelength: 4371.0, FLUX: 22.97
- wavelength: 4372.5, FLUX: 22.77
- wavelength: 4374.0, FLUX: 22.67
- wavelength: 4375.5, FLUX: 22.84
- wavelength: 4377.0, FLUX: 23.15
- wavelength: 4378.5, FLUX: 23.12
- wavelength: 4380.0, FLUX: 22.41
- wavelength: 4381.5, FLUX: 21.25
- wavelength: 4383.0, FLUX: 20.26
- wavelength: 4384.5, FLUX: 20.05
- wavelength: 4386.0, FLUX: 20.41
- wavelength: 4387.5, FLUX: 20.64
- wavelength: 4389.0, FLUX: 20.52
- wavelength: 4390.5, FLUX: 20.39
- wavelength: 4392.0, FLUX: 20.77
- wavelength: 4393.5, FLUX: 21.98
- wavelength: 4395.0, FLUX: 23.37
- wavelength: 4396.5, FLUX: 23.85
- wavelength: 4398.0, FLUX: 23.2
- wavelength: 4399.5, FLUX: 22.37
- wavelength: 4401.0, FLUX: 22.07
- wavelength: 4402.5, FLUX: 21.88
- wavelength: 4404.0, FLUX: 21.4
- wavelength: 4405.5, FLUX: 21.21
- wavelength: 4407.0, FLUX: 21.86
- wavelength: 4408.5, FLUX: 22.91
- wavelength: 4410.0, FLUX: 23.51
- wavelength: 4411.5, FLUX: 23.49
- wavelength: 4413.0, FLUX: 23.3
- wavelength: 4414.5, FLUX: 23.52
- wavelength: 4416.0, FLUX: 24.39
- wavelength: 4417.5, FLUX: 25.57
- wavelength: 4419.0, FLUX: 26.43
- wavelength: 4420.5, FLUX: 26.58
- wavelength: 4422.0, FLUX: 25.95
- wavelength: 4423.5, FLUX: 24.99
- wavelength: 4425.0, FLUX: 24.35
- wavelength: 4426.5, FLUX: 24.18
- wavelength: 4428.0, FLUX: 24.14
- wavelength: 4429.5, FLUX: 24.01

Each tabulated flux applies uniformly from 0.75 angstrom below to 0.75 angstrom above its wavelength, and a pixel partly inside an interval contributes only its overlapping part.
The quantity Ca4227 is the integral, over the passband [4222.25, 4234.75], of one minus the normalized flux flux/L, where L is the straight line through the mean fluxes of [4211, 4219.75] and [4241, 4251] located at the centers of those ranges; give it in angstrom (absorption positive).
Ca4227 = 1.3 angstrom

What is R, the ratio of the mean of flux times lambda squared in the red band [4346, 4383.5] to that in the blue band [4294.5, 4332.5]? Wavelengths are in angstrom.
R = 1.26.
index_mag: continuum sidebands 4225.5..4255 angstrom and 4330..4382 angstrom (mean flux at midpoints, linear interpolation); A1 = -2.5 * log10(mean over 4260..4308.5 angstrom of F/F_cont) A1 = 0.16 mag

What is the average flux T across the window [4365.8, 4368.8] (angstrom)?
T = 24.2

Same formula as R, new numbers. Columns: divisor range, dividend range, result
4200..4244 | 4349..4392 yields 1.22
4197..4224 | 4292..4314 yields 0.83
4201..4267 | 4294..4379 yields 1.10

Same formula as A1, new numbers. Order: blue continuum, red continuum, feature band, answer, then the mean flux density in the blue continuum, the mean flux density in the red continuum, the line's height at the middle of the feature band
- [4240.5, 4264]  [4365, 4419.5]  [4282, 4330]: 0.16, 20.3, 22.6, 21.2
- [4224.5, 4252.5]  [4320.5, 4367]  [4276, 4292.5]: 0.11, 19.5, 22.1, 20.7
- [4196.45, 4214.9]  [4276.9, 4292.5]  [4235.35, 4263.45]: -0.06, 19.2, 18.7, 18.9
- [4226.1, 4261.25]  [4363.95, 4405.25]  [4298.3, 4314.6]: 0.37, 19.7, 22.3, 20.8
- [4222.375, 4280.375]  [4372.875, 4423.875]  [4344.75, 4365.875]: -0.05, 19.5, 22.7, 21.8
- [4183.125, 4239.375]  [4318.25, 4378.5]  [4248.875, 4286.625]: 0.06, 19.2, 22.4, 20.5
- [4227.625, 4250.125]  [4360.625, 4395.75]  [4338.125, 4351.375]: 0.01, 20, 22.4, 21.8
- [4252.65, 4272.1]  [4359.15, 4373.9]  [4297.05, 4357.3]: 0.12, 20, 23.6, 22.2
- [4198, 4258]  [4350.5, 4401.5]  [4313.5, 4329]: -0.01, 19.6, 22.4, 21.3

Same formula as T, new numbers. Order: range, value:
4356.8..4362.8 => 22.9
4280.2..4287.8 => 19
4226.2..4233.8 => 18.8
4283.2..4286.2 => 19.1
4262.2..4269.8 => 20.8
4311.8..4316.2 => 19.7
